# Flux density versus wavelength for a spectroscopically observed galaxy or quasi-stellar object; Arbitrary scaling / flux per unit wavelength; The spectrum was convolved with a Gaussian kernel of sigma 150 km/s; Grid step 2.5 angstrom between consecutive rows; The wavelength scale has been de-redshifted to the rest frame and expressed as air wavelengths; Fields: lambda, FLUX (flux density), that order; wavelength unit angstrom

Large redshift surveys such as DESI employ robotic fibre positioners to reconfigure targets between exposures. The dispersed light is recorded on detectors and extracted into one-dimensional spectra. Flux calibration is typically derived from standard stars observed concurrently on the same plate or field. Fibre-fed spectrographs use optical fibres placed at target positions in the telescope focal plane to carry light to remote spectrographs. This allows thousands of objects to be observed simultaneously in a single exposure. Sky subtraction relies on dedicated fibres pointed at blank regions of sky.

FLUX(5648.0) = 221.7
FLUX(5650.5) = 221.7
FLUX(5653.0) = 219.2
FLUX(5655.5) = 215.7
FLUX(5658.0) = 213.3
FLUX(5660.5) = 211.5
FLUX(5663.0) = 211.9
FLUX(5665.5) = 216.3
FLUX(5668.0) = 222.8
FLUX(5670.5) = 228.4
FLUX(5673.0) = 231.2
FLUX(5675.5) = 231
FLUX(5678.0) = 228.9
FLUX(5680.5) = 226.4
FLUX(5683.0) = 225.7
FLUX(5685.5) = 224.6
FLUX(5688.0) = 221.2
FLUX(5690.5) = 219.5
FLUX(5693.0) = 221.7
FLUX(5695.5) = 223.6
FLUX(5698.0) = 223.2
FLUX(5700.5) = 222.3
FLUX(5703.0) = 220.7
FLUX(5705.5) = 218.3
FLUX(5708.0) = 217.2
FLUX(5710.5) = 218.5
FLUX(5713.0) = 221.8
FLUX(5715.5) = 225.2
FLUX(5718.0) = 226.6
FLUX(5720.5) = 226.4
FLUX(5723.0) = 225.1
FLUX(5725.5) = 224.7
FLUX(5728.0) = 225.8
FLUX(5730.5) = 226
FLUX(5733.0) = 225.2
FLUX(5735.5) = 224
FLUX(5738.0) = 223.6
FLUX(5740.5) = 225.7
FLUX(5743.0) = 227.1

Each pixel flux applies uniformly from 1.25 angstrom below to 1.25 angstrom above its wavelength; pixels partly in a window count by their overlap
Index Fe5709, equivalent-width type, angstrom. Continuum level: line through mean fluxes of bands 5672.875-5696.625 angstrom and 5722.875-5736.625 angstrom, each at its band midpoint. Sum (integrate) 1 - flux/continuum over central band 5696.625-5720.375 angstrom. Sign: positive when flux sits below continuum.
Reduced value 0.4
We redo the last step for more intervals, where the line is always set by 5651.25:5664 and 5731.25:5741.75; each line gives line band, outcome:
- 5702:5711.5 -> 0.10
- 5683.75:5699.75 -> -0.25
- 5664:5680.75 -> -0.75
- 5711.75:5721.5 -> -0.12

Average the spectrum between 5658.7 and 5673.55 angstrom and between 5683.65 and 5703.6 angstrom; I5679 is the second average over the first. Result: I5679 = 1.01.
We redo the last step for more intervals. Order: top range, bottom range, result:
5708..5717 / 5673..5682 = 0.97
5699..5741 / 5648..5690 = 1.01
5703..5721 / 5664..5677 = 0.98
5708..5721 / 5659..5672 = 1.02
